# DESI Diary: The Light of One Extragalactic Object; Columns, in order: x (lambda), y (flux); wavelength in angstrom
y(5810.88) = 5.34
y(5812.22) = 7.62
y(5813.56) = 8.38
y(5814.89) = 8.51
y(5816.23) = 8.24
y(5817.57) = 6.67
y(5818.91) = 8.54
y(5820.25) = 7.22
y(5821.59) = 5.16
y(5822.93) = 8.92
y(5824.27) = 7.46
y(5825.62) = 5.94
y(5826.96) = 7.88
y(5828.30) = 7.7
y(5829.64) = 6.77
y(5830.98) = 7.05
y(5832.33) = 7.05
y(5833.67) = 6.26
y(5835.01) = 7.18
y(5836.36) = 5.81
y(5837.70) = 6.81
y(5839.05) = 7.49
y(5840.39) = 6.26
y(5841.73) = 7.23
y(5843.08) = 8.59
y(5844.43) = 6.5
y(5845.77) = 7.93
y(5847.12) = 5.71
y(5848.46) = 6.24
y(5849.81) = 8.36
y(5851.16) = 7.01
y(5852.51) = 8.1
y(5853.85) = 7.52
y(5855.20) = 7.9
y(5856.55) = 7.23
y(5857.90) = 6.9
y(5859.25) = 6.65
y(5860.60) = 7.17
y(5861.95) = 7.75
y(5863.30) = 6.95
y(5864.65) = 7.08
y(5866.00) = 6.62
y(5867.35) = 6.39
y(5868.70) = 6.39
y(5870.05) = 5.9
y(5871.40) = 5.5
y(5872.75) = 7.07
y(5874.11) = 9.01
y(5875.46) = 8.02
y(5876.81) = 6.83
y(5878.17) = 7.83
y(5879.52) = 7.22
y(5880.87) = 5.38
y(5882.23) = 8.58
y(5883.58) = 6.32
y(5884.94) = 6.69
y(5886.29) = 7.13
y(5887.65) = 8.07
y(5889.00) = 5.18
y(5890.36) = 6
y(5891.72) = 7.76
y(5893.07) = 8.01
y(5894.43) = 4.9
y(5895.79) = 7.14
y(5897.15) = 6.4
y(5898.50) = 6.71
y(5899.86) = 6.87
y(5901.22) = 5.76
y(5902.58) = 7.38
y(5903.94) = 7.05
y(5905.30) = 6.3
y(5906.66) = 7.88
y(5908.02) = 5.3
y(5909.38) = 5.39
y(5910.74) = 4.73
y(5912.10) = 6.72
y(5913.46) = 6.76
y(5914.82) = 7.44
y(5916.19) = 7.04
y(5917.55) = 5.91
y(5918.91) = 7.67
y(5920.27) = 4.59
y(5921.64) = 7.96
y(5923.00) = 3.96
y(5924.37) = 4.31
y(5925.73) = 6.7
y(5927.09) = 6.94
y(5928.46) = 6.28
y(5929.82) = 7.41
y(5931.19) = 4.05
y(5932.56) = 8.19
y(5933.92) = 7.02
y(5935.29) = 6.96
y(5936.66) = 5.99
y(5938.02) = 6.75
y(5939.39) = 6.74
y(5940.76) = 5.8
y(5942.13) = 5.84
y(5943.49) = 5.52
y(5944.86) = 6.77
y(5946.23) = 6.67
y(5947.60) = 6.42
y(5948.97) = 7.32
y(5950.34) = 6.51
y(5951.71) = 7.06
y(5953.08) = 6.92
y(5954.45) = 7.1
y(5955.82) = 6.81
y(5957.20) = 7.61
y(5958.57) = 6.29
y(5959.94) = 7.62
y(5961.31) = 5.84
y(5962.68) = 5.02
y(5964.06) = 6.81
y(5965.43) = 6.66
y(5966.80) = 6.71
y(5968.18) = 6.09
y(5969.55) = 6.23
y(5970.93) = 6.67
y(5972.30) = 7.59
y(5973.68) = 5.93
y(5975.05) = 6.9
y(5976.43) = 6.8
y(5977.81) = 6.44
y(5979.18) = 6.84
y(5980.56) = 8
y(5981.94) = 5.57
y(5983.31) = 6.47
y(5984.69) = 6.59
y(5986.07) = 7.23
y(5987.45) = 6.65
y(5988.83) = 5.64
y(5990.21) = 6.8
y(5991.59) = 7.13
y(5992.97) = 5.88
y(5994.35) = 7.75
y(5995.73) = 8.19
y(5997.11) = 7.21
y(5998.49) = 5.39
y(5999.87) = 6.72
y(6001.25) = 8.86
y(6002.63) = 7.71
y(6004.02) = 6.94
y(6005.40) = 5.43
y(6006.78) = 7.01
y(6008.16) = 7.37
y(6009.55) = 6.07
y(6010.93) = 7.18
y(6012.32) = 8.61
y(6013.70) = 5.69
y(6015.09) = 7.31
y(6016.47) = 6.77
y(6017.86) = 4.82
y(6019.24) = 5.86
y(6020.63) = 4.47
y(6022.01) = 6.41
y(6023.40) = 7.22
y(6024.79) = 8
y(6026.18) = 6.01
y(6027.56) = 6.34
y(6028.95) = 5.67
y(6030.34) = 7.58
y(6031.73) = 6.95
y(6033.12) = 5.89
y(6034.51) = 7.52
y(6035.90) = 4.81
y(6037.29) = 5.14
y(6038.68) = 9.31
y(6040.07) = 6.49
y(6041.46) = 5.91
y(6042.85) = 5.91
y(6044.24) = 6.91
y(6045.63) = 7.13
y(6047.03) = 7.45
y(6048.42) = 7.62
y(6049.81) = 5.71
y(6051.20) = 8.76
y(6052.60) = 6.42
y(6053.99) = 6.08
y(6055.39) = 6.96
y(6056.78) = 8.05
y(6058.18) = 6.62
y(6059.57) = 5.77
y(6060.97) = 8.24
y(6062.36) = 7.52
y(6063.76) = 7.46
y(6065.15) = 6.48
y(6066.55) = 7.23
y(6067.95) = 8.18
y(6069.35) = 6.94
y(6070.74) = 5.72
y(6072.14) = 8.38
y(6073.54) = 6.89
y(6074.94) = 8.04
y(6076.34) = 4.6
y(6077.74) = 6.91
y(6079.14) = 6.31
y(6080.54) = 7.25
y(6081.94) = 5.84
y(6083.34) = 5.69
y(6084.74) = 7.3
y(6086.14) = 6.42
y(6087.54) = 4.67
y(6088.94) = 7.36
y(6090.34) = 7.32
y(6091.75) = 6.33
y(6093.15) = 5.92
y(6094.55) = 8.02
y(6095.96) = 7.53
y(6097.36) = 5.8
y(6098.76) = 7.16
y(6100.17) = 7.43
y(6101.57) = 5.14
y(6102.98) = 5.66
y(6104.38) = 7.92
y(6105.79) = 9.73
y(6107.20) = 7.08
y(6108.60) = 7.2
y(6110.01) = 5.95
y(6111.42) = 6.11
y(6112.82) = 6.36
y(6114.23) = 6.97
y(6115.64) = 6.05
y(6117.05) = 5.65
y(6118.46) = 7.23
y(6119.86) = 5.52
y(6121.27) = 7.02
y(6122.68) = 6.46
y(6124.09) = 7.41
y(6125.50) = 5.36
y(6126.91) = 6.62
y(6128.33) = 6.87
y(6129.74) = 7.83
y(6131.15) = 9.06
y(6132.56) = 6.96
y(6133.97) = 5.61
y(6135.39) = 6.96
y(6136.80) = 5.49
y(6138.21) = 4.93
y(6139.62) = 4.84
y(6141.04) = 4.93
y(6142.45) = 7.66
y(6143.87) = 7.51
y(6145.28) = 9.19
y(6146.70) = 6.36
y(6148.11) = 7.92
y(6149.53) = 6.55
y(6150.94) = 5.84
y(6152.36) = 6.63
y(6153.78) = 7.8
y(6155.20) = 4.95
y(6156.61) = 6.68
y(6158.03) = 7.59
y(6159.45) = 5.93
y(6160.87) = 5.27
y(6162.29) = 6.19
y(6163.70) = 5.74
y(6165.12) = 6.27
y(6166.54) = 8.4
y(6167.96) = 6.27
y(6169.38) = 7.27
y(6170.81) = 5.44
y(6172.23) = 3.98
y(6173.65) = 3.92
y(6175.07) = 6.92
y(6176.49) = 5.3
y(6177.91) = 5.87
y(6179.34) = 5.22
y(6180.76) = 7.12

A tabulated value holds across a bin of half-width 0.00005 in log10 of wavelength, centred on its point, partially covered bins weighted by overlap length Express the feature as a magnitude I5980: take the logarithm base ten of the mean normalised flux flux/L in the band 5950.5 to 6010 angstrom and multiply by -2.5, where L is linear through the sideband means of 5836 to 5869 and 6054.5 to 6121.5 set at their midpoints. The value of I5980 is 0.026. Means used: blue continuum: 7.08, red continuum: 6.79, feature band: 6.76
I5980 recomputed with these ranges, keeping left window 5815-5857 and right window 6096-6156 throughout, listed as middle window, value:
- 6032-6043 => 0.07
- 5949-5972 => 0.05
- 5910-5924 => 0.14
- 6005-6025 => 0.06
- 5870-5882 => 0.01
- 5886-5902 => 0.07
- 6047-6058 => -0.04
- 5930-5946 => 0.10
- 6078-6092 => 0.05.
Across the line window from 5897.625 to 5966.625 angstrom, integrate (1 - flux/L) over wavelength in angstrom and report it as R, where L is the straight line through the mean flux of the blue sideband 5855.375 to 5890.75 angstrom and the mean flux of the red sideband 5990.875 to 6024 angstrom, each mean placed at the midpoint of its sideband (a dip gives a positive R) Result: 3.9 angstrom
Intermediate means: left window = 6.94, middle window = 6.47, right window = 6.75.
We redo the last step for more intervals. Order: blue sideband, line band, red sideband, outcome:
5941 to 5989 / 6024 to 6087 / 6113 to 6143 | -2.80 angstrom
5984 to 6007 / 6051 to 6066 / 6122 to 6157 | -0.63 angstrom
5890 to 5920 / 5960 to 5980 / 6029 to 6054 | 0.43 angstrom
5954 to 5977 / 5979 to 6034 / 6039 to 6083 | 0.29 angstrom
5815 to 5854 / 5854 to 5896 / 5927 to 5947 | -0.44 angstrom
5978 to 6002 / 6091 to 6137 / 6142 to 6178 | -1.38 angstrom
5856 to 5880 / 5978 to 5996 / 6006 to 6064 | 0.08 angstrom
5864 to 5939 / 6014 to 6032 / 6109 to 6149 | 0.60 angstrom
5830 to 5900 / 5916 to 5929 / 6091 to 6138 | 1.53 angstrom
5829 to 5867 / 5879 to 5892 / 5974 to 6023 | 0.33 angstrom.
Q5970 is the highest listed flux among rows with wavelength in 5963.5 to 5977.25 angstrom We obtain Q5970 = 7.59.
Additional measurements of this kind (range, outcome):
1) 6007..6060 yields 9.31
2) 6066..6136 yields 9.73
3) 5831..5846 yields 8.59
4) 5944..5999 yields 8.19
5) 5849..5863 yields 8.36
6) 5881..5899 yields 8.58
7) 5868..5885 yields 9.01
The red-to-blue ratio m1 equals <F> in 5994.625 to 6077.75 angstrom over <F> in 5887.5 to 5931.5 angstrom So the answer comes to 1.07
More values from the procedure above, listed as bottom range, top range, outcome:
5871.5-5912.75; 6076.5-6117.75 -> 0.98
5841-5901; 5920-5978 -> 0.92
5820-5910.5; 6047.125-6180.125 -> 0.96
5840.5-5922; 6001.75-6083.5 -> 0.98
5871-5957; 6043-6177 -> 1.01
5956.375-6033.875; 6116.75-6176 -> 0.97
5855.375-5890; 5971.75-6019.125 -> 0.98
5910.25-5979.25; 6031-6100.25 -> 1.05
